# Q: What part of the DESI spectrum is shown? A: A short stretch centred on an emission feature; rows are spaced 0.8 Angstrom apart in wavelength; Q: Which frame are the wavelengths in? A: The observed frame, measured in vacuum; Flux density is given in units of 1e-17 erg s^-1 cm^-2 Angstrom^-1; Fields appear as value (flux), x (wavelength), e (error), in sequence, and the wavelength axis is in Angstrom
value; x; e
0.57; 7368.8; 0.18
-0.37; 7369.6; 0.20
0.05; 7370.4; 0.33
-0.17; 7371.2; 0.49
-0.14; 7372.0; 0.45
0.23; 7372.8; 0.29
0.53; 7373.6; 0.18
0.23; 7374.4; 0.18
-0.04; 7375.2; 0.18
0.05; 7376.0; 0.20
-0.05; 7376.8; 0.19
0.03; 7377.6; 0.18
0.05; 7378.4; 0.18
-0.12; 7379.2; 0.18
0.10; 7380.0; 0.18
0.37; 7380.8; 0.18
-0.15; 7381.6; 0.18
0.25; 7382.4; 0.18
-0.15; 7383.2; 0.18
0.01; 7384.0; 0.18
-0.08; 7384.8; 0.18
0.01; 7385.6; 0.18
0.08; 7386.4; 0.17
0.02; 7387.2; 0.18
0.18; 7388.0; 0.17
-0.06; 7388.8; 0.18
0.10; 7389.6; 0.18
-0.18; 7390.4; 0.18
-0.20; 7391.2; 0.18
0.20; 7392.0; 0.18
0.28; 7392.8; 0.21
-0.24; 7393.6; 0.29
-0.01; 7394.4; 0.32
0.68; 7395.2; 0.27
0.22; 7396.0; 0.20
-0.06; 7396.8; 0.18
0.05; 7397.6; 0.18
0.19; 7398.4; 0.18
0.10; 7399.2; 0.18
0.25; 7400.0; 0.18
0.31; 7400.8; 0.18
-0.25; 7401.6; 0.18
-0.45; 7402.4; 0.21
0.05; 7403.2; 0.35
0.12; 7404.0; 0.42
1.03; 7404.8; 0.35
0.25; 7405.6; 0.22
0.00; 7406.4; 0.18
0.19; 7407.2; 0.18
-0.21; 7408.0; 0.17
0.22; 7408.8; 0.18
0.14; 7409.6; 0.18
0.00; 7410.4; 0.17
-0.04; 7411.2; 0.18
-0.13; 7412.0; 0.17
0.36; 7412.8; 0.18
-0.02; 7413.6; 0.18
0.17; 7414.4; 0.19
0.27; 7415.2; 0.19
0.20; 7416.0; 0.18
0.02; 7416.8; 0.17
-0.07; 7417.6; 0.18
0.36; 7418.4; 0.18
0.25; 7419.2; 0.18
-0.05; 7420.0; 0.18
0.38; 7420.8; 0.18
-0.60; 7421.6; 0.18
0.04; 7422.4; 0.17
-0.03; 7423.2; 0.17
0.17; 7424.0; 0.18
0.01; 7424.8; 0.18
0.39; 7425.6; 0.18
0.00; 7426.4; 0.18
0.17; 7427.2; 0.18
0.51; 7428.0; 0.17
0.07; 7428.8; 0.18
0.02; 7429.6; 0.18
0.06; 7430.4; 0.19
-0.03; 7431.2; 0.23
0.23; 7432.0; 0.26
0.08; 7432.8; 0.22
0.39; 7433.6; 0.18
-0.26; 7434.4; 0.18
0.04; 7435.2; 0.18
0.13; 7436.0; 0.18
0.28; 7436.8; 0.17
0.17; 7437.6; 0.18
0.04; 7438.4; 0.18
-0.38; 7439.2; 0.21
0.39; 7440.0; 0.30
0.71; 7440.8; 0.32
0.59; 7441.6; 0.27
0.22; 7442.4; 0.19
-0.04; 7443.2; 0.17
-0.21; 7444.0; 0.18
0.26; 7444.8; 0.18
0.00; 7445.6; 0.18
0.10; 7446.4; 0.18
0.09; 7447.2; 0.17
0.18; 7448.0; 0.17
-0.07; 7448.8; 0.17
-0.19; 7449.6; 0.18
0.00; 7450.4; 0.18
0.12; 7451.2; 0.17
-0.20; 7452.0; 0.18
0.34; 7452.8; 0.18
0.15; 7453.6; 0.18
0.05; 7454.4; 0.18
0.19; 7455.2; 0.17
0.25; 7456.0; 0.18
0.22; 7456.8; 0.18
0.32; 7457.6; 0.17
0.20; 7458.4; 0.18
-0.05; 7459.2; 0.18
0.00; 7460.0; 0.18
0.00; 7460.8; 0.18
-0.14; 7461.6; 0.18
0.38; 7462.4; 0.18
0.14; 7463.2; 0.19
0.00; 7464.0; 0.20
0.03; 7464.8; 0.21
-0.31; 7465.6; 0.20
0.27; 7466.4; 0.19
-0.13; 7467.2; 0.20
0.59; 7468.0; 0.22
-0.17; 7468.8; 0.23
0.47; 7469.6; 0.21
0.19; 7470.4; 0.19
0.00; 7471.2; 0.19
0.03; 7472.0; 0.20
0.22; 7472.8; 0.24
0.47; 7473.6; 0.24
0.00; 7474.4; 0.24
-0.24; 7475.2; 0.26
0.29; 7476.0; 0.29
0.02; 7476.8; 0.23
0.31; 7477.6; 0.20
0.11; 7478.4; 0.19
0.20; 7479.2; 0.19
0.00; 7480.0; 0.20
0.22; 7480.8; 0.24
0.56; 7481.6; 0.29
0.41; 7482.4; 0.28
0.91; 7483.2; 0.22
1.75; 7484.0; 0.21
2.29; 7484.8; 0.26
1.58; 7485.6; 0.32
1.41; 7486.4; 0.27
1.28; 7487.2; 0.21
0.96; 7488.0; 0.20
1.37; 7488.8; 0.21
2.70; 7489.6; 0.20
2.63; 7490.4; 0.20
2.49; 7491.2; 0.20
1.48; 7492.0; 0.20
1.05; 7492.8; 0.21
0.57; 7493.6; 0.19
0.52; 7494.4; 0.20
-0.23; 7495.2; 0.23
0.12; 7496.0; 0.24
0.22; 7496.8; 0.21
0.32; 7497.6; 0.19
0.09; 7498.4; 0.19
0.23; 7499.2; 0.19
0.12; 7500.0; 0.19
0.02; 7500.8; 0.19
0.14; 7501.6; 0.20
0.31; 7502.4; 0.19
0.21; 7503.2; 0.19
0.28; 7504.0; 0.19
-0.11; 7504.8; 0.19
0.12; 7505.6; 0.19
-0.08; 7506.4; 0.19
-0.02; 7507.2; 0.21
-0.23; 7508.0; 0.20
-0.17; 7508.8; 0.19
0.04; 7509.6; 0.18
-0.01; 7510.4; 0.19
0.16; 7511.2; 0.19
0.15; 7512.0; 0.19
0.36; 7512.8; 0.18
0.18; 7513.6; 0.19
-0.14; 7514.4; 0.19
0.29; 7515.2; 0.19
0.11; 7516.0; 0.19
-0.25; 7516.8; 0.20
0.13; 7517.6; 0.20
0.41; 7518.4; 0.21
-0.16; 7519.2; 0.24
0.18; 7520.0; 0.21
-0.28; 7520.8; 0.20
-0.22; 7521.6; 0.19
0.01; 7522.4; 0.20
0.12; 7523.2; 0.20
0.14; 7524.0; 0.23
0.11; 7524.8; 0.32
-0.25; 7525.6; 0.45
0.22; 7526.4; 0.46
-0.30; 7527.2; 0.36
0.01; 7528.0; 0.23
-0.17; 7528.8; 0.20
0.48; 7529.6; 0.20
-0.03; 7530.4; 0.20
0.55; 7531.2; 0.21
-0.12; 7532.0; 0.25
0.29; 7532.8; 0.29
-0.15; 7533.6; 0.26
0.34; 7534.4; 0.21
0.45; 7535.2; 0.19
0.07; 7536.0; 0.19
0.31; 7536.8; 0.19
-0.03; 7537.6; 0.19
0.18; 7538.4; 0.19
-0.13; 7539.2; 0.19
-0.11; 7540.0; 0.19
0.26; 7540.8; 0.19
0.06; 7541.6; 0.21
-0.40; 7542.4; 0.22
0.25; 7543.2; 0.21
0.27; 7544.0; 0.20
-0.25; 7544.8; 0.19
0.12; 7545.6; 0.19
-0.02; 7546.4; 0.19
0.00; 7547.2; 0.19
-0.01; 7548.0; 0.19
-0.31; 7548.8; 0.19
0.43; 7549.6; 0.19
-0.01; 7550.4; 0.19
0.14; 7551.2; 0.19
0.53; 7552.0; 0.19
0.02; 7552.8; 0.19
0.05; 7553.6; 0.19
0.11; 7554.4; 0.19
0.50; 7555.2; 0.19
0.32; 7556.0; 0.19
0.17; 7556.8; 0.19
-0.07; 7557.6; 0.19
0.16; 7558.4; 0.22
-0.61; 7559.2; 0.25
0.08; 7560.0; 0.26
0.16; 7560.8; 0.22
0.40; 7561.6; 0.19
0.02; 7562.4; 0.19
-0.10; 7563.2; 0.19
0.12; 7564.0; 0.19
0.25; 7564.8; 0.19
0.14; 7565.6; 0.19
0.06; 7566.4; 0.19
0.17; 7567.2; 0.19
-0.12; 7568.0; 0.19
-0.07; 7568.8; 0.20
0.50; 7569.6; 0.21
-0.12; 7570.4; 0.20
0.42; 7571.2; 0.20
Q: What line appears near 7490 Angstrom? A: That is [O II]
